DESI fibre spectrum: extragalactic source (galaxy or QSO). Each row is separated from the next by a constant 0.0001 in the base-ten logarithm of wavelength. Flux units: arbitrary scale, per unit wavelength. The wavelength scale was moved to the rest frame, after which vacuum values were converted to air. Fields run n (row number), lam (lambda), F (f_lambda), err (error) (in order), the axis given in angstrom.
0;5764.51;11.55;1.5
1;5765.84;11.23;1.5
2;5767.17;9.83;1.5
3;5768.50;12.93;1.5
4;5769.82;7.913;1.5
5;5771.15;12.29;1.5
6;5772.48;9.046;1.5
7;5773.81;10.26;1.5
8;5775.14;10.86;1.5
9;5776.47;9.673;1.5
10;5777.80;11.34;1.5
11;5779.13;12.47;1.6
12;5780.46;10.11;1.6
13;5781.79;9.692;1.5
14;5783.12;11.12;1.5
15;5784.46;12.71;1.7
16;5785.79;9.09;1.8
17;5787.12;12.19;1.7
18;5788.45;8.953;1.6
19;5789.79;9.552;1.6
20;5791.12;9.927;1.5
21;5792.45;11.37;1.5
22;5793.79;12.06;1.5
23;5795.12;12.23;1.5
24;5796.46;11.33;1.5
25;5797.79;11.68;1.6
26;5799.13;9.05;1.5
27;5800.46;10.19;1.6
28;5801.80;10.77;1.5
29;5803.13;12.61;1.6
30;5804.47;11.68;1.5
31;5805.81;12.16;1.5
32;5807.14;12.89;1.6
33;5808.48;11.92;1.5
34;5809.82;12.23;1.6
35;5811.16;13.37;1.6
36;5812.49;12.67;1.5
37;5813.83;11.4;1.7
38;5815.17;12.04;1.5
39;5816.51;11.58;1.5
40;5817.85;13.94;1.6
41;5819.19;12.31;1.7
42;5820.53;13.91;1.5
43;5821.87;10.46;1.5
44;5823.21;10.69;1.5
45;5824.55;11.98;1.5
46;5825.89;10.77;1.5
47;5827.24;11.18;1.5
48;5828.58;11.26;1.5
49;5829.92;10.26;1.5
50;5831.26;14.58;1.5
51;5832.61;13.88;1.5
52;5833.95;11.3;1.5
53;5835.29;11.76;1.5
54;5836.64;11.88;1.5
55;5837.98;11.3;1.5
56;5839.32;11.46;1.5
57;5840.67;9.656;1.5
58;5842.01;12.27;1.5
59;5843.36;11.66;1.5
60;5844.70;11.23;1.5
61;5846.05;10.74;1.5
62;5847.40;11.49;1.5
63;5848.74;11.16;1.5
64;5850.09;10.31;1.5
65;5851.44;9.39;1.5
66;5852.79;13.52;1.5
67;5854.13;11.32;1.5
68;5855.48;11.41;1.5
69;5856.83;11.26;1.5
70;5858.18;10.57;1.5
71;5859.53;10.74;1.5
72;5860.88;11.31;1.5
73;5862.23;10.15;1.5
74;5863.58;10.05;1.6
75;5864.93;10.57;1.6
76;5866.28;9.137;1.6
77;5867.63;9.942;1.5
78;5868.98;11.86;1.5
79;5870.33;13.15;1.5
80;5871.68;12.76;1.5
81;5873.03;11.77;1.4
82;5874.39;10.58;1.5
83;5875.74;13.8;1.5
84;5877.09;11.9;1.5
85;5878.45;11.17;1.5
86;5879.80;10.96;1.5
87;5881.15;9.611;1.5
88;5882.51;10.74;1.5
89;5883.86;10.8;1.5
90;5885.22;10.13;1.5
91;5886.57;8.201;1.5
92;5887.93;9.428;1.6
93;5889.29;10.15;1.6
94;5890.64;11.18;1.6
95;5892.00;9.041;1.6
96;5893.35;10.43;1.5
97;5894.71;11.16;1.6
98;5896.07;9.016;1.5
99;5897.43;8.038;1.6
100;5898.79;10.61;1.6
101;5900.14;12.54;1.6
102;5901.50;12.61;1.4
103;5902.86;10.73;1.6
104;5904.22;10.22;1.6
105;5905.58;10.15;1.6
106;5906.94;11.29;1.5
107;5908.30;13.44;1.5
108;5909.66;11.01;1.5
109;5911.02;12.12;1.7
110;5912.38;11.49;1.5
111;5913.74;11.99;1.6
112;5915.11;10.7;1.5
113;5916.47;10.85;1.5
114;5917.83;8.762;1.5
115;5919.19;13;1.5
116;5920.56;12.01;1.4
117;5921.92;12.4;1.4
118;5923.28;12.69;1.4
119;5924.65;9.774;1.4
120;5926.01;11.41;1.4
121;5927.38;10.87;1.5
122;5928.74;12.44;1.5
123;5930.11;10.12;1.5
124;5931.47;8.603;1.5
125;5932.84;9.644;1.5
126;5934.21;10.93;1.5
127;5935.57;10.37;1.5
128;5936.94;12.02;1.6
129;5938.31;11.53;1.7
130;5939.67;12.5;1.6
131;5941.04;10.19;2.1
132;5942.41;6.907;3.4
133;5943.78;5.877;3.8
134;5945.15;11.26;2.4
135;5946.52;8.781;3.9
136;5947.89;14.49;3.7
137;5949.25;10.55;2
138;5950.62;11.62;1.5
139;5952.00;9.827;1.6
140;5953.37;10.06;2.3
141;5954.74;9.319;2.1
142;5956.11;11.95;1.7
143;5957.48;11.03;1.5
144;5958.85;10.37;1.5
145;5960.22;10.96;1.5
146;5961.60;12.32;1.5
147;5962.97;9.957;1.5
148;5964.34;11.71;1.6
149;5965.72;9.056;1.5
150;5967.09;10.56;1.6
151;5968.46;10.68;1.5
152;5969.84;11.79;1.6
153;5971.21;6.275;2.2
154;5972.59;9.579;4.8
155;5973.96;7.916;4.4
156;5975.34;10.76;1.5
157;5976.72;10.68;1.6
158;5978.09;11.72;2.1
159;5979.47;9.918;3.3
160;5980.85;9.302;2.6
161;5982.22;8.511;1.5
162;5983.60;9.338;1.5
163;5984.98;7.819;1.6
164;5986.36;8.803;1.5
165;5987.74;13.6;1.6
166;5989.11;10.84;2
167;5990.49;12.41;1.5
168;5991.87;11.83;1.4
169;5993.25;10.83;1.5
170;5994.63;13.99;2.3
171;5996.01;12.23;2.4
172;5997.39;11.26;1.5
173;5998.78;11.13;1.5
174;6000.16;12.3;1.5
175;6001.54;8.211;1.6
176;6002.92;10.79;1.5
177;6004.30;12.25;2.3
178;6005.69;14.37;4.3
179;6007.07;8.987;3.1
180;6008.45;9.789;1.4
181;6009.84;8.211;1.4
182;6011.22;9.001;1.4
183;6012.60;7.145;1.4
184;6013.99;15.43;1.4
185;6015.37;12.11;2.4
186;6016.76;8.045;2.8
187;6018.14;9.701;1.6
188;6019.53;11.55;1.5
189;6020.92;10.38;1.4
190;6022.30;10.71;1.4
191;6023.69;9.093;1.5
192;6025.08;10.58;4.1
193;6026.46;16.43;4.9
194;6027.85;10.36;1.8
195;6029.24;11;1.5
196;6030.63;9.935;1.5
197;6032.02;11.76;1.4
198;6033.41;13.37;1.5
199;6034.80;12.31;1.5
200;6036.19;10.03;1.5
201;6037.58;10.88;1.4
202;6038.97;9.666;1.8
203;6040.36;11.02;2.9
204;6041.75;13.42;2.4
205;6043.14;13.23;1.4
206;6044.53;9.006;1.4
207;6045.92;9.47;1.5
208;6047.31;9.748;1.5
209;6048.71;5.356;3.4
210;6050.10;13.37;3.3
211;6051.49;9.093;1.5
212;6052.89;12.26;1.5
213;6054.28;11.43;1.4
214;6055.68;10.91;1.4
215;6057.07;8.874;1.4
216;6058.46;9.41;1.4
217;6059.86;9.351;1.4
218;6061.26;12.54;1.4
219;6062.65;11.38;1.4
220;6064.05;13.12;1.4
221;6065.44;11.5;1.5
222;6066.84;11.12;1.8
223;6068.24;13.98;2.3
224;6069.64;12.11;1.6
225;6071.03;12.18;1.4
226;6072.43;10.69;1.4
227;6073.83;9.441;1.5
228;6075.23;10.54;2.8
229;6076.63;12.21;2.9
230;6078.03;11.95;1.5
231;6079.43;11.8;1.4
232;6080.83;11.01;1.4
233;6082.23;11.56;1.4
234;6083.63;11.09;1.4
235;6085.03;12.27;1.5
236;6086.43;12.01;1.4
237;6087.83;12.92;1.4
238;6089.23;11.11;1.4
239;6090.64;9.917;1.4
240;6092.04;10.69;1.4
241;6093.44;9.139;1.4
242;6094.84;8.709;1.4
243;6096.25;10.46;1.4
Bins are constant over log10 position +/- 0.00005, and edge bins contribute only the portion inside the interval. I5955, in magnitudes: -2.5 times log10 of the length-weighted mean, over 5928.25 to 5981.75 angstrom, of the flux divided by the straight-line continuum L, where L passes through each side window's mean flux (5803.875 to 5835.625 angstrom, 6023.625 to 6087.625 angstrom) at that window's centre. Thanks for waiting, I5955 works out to 0.12 mag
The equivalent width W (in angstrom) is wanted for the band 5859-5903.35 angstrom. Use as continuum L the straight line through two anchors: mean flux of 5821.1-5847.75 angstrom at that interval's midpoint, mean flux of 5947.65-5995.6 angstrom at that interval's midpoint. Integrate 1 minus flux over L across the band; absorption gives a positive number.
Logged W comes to 1.76 angstrom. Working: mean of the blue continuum 11.5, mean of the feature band 10.7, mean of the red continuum 10.6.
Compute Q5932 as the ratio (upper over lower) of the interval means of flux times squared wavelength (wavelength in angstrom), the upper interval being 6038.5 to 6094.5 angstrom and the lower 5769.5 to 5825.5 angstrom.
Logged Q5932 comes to 1.07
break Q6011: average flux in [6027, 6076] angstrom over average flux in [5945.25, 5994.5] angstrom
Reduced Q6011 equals 1.05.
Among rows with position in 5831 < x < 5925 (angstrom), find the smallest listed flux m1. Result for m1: 8.038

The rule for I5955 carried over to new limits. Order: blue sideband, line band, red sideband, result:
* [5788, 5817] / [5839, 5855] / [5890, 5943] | 0.01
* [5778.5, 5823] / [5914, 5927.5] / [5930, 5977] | -0.07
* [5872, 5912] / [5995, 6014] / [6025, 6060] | 0.02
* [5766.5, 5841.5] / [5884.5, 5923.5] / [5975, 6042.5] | 0.03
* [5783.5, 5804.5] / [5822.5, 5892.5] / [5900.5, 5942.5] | -0.01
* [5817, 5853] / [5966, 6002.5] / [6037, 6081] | 0.07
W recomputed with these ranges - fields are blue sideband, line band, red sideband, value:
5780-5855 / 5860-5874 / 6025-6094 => 0.44 angstrom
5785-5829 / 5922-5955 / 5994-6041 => 1.91 angstrom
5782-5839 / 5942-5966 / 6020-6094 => 1.96 angstrom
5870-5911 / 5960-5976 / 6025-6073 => 1.34 angstrom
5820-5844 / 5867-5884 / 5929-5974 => -0.47 angstrom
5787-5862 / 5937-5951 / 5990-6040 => 1.00 angstrom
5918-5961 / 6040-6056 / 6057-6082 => 0.81 angstrom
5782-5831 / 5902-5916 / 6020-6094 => 0.02 angstrom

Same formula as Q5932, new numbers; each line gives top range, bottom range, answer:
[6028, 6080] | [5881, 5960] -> 1.08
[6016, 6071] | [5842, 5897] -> 1.07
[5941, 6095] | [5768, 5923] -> 1.02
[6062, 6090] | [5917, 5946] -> 1.16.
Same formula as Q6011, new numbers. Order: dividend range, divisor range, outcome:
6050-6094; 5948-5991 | 1.09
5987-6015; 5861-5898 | 1.06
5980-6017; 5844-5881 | 0.96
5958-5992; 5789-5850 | 0.88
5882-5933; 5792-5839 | 0.91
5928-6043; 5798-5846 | 0.91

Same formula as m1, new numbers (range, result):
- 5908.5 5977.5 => 5.877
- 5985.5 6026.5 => 7.145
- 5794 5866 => 9.05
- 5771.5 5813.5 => 8.953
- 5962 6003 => 6.275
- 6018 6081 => 5.356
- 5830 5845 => 9.656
